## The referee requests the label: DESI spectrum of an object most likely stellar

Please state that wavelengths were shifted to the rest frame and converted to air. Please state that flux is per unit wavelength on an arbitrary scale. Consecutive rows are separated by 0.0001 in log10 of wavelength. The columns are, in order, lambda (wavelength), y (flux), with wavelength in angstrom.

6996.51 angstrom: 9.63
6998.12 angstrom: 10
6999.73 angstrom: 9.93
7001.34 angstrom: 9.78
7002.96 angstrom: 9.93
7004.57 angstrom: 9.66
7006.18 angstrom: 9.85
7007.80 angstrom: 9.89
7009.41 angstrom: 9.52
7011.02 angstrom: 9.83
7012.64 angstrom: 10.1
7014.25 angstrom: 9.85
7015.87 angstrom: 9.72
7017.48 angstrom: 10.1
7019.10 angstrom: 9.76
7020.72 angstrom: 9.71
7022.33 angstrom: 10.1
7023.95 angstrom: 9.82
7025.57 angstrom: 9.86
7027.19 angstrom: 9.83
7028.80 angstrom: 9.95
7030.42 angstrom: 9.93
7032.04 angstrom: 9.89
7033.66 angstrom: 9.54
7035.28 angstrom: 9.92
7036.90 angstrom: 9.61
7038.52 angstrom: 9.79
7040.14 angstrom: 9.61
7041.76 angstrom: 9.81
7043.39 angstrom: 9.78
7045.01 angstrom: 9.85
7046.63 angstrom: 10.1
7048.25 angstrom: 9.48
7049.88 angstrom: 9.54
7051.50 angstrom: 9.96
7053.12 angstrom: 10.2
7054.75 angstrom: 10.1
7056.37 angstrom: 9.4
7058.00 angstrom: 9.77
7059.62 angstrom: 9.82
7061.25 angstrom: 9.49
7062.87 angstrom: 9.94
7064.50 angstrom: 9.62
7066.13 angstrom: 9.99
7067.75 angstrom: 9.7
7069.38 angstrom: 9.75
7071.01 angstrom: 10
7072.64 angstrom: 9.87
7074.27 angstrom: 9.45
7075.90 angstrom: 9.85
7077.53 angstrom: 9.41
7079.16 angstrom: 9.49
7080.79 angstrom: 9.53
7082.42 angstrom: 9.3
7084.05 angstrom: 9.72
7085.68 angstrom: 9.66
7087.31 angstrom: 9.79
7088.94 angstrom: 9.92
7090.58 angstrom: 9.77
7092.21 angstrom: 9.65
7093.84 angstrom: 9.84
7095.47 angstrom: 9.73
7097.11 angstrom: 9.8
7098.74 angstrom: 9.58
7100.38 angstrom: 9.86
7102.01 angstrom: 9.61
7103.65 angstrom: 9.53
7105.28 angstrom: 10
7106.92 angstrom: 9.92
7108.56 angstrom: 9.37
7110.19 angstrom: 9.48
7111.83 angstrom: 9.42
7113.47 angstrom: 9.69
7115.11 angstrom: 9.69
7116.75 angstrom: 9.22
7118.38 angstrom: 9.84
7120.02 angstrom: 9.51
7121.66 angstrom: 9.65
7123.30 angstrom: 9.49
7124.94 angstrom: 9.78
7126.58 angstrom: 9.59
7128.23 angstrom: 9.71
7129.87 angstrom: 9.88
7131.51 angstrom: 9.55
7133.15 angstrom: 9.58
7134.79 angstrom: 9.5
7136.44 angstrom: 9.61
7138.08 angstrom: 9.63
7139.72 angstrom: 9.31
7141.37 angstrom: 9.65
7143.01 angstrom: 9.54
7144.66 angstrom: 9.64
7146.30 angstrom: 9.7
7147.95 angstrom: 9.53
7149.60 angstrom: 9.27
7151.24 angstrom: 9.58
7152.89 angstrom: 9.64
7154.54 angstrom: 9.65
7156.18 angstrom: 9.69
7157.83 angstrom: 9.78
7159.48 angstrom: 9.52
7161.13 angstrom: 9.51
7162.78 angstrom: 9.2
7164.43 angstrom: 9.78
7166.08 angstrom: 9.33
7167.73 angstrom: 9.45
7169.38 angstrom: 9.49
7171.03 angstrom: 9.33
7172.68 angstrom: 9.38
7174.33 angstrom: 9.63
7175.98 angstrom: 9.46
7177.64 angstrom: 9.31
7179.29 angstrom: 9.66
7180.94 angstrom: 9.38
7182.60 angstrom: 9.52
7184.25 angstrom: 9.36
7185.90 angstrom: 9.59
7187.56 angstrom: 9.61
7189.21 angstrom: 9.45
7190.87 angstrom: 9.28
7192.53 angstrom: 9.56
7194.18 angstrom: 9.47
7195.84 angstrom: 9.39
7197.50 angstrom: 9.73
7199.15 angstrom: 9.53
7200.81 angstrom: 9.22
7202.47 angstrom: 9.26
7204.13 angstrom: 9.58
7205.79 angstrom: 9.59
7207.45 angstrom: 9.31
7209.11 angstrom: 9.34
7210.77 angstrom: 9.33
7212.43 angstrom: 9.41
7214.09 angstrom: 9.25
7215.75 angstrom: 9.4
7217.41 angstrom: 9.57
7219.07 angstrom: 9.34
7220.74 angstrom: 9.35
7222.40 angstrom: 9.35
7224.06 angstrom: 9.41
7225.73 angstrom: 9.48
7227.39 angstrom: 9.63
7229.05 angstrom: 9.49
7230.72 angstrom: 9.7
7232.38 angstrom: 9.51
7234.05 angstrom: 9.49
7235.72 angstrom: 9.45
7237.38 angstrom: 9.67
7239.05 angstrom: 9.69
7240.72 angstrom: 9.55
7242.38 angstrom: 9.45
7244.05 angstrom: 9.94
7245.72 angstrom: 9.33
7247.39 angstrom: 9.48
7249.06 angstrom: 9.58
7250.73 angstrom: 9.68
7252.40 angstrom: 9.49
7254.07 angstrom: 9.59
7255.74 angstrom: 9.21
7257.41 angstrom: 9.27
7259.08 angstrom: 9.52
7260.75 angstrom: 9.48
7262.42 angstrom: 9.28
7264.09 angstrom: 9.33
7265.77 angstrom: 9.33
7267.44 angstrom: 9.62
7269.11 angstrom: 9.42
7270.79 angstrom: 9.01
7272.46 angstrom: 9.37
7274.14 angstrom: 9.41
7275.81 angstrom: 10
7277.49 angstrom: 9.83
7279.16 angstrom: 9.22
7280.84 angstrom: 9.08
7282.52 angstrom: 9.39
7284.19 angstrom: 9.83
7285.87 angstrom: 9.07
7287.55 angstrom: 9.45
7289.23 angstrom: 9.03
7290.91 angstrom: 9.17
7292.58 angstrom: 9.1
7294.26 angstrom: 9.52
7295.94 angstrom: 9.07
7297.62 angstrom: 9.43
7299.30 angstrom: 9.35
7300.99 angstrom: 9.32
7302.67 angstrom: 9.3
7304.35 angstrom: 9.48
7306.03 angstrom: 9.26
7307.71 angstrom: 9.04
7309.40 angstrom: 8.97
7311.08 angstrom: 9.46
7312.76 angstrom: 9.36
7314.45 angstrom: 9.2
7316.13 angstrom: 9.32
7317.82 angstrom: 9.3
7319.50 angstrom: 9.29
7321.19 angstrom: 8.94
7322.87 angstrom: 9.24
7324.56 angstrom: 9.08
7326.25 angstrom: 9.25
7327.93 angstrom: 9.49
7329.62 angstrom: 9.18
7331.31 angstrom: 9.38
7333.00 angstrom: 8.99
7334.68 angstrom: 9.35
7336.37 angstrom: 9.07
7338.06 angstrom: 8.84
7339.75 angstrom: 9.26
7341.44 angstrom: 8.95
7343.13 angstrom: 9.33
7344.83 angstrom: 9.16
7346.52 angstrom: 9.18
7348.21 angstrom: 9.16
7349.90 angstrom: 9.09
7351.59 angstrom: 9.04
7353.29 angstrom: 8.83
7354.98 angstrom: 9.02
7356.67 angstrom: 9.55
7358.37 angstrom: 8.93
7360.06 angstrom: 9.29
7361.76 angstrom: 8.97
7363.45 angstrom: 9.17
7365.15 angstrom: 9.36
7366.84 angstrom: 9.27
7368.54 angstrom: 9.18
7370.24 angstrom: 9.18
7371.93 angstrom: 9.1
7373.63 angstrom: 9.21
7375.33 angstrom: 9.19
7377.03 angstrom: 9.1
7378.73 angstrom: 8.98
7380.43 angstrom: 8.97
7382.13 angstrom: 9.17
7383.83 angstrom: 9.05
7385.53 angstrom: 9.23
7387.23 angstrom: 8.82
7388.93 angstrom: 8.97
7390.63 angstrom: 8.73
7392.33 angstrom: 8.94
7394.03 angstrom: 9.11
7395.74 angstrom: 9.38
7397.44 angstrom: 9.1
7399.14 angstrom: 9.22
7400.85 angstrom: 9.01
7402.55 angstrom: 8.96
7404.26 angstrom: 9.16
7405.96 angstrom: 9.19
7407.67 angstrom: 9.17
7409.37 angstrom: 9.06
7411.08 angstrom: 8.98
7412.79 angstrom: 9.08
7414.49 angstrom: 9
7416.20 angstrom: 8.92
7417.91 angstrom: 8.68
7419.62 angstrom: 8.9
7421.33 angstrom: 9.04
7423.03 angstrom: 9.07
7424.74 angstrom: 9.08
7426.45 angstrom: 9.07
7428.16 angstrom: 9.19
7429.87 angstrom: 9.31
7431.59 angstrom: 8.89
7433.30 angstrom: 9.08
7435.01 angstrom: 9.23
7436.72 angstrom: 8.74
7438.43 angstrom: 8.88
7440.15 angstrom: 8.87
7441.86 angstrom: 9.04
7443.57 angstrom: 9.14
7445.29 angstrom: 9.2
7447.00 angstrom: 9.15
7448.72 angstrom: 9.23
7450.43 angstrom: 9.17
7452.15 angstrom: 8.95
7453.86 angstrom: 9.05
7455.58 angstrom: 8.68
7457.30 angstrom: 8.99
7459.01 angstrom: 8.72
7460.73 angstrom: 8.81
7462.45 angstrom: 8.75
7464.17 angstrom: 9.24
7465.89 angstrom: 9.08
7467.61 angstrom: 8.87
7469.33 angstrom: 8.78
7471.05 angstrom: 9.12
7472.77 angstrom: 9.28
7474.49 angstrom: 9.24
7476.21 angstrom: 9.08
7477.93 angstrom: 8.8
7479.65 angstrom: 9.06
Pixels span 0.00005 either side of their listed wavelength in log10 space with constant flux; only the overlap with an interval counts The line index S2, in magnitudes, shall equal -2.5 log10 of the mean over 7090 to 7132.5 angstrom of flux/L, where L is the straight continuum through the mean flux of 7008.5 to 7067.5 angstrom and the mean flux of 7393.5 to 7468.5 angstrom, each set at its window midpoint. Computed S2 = 0.00 mag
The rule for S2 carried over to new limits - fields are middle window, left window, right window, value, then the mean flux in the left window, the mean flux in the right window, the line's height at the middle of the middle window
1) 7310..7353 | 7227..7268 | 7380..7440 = 0.01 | 9.51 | 9.04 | 9.27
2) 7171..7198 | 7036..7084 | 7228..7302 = 0.01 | 9.73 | 9.44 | 9.55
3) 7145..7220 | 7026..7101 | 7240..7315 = 0.01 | 9.75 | 9.38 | 9.55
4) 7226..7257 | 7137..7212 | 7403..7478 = -0.02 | 9.49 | 9.02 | 9.37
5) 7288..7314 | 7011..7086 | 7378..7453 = 0.00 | 9.78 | 9.05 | 9.28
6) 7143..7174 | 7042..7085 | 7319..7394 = 0.00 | 9.73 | 9.12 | 9.54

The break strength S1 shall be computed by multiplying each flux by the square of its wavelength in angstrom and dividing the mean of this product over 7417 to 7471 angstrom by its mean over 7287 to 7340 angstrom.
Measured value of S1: 1.01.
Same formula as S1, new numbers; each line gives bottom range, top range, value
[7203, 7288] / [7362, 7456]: 1.00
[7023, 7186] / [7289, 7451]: 1.02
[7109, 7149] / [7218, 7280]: 1.02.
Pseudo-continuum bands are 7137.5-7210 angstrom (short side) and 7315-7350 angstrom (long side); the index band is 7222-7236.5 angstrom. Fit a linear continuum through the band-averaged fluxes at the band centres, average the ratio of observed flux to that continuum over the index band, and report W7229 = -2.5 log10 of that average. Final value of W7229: -0.01 mag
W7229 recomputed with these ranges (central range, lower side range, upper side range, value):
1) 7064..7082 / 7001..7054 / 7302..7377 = 0.01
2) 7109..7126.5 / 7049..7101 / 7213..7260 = 0.01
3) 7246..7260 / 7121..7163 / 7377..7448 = -0.01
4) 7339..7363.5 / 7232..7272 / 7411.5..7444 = 0.01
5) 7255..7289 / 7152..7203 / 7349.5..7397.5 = -0.01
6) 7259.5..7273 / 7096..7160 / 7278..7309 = 0.00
